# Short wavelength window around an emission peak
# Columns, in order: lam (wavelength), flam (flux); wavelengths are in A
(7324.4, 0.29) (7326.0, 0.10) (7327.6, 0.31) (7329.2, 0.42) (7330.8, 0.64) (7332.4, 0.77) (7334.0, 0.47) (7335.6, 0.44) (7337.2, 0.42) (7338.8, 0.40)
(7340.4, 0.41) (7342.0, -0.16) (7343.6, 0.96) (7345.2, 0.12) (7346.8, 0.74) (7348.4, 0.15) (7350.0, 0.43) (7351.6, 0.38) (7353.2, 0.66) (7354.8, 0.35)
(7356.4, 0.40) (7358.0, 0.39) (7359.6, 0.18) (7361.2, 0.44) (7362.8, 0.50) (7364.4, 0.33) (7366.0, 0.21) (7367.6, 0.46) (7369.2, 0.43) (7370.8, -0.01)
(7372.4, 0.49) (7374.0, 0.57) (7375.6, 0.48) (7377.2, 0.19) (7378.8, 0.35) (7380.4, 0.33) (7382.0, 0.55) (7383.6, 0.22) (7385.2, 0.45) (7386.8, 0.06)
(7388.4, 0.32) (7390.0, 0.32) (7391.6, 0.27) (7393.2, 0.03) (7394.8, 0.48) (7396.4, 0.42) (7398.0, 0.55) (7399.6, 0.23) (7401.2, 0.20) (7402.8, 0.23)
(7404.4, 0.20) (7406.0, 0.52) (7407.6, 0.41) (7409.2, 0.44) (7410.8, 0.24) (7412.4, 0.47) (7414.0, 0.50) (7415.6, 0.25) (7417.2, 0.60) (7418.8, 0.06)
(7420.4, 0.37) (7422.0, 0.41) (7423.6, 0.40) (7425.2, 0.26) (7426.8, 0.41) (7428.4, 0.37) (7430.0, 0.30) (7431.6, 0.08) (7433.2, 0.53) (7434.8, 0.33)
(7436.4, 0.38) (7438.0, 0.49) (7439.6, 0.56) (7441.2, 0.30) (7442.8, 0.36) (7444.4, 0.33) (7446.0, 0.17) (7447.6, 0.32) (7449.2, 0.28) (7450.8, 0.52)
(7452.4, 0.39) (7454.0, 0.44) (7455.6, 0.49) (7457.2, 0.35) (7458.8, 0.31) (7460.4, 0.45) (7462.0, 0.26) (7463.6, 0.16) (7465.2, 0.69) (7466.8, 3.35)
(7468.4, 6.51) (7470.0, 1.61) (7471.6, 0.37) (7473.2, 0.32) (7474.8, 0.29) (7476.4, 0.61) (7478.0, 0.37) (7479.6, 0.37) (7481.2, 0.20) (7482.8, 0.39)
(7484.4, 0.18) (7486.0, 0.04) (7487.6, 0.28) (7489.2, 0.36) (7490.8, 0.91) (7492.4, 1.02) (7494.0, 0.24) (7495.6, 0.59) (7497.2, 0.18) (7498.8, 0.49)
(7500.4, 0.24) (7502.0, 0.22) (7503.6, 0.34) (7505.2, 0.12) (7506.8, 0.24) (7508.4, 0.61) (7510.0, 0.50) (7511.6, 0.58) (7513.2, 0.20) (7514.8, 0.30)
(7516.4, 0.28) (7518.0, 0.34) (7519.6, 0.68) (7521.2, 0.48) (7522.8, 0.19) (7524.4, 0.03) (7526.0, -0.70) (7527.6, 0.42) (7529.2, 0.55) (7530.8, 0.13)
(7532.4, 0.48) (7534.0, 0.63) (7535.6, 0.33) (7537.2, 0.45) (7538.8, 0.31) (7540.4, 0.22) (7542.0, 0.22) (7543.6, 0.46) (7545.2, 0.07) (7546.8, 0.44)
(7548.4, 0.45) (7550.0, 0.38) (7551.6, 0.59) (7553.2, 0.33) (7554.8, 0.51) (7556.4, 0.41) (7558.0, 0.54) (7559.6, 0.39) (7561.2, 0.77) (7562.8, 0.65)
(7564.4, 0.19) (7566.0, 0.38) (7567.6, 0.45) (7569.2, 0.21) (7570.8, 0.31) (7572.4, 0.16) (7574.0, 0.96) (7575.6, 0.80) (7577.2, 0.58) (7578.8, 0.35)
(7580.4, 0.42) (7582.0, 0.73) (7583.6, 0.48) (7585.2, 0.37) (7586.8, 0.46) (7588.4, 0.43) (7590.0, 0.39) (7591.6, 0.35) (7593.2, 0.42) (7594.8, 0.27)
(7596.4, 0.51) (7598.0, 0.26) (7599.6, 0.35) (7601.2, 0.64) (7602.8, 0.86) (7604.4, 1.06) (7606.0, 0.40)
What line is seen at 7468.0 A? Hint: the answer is H-alpha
